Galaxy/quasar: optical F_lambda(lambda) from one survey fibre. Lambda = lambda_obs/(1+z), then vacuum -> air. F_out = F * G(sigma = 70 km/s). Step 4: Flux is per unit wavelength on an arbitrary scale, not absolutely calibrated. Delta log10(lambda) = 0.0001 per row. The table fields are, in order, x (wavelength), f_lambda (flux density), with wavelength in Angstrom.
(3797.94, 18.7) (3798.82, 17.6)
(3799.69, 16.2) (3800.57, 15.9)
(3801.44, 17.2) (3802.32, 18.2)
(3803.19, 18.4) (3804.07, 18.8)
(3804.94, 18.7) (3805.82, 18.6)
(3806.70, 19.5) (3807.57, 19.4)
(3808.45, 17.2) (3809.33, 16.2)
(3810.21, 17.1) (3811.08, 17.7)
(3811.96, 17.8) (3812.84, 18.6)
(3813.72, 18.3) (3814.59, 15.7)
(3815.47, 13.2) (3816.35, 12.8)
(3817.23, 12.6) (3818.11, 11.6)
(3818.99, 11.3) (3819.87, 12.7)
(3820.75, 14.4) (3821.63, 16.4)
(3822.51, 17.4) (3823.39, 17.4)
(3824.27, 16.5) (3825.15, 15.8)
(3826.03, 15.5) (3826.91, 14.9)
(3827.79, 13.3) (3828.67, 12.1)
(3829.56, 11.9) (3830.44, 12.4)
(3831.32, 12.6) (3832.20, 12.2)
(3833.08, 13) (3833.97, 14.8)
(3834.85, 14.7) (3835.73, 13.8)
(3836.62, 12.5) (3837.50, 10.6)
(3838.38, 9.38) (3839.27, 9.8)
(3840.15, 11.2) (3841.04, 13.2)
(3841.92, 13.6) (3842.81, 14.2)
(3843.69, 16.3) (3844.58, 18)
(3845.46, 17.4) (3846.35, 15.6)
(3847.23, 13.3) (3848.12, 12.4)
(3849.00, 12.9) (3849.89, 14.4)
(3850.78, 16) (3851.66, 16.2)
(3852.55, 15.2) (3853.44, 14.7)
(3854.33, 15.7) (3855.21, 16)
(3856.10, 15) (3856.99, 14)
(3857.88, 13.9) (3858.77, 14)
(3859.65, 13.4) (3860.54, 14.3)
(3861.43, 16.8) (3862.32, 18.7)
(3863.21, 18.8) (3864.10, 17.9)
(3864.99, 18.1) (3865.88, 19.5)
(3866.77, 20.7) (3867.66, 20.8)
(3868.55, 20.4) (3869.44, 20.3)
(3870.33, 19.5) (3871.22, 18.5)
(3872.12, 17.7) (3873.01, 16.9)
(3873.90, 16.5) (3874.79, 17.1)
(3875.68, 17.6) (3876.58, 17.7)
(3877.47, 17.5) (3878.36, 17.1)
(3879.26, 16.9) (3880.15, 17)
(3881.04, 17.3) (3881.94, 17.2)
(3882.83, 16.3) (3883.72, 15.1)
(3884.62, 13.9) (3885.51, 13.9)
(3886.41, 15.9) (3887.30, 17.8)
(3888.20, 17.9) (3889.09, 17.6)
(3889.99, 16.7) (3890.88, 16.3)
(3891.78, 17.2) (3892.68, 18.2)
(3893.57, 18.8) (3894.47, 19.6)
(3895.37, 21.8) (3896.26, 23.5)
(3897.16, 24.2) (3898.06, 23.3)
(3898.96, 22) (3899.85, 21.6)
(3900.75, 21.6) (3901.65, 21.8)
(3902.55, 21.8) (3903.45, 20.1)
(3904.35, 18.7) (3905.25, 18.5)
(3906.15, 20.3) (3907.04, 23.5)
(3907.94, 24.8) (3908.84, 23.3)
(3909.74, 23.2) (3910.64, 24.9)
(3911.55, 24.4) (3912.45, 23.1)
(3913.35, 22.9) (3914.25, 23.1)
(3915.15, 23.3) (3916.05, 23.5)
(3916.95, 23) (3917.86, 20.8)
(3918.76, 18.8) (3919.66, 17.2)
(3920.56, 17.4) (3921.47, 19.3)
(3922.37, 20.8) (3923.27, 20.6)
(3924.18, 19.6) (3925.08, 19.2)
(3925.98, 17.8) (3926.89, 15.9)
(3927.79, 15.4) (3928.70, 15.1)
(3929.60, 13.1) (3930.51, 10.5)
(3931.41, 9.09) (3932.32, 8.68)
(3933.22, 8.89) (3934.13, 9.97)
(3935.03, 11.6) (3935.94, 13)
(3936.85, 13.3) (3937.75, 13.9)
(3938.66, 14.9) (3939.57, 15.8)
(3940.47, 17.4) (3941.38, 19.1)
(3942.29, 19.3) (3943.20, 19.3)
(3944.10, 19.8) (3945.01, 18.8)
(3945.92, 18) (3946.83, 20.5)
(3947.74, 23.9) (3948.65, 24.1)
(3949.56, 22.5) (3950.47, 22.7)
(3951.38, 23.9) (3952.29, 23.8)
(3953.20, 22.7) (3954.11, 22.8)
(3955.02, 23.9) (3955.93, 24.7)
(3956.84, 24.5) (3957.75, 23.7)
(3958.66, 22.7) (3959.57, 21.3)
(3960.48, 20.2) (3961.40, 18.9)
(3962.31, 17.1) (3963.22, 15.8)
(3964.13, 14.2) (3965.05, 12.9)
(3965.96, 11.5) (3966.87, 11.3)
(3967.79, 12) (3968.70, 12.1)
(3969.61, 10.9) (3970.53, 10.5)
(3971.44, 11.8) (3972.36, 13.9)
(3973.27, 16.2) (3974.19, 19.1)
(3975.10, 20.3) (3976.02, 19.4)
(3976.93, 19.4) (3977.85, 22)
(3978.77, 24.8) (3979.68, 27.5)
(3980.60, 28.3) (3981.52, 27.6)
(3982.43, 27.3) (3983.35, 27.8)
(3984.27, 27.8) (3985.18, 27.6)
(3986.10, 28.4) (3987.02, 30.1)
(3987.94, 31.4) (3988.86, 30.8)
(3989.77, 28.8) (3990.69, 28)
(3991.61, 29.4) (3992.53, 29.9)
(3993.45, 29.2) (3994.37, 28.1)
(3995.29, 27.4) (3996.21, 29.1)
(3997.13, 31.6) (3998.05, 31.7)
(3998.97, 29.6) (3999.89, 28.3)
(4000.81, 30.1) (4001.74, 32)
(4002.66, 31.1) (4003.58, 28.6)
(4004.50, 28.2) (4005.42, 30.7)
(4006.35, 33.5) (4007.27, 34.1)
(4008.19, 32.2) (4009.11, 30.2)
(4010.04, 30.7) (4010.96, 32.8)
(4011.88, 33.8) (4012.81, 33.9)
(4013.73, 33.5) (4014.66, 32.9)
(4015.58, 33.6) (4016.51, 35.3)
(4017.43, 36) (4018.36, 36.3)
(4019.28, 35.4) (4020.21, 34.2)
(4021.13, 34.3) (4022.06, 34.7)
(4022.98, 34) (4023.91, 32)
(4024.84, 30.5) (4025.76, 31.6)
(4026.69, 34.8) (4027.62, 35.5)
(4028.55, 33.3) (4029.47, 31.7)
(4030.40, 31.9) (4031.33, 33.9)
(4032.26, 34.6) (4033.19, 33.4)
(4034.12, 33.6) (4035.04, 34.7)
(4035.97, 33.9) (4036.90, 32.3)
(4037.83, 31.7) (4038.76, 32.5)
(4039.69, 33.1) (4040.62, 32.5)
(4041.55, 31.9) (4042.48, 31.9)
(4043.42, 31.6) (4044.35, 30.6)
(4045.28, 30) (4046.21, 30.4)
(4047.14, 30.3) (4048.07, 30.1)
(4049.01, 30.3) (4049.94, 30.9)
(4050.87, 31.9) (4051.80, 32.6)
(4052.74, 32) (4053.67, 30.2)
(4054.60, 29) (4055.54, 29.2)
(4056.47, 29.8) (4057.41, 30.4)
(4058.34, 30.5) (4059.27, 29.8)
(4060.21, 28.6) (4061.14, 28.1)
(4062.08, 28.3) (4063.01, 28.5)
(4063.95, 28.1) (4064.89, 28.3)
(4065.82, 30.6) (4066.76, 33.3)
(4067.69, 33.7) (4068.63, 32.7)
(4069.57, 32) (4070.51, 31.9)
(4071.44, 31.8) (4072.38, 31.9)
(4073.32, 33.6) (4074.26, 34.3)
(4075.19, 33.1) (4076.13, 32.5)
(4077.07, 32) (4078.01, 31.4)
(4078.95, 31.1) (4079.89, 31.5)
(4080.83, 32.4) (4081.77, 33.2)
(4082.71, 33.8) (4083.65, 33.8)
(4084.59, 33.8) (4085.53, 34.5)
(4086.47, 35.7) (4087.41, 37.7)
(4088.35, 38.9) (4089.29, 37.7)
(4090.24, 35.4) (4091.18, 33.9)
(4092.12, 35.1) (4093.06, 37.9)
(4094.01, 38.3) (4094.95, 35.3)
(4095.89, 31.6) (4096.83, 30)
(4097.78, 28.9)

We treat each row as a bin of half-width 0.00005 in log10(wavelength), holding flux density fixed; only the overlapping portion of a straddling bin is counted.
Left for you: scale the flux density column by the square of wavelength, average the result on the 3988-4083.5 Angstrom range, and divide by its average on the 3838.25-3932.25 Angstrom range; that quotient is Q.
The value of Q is 1.91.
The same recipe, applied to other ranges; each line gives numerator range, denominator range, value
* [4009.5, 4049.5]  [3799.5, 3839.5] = 2.42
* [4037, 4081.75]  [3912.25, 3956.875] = 1.79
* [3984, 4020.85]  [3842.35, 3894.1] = 2.01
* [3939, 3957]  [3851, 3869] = 1.33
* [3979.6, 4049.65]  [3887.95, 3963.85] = 1.69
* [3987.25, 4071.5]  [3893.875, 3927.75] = 1.58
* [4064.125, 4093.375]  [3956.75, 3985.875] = 1.82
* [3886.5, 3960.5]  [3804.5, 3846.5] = 1.39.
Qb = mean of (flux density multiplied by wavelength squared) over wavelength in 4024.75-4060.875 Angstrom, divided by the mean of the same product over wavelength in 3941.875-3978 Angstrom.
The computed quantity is 1.76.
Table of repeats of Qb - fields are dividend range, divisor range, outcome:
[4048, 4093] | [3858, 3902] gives 1.95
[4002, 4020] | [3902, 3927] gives 1.63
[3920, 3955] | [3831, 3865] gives 1.27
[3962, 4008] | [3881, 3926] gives 1.26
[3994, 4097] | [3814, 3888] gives 2.32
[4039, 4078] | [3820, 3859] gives 2.45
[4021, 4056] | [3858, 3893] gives 2.02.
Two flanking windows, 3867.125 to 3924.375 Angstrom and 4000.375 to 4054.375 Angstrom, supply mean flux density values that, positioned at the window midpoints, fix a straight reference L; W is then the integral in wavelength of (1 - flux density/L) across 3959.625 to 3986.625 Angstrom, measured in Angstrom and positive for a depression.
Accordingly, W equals 7.99 Angstrom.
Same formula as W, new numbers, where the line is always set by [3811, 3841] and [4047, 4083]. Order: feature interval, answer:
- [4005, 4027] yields -4.61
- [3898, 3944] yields 4.46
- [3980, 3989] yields -1.17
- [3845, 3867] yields 0.46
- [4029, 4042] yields -1.79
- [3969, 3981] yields 2.94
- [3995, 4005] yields -1.29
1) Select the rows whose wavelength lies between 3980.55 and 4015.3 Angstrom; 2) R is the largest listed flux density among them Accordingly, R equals 34.1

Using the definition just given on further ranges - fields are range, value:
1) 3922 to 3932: 20.8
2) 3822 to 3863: 18.7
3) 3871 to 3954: 24.9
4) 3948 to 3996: 31.4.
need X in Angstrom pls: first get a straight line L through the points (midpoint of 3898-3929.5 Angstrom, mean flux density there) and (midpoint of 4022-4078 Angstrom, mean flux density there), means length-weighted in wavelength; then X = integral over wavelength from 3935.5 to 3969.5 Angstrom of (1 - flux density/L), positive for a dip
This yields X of 7.25 Angstrom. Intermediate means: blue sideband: 20.8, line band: 18.7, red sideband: 31.7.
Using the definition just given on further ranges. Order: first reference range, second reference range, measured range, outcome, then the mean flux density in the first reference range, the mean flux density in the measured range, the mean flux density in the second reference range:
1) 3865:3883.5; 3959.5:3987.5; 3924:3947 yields 4.6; 18.1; 15.2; 19.6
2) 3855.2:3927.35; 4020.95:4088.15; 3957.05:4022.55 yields 2.5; 19.1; 26.2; 32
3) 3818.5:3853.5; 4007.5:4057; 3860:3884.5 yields -0.6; 14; 17.8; 32.5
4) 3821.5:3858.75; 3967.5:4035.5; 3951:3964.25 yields 1.8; 14.2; 21.5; 28.9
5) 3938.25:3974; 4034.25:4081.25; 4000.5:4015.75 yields -4.2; 18.4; 31.9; 31.3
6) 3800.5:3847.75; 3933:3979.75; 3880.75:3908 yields -4.1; 15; 19.2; 18.1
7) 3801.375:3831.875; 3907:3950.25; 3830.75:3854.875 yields 3.7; 15.7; 13.8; 18.4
